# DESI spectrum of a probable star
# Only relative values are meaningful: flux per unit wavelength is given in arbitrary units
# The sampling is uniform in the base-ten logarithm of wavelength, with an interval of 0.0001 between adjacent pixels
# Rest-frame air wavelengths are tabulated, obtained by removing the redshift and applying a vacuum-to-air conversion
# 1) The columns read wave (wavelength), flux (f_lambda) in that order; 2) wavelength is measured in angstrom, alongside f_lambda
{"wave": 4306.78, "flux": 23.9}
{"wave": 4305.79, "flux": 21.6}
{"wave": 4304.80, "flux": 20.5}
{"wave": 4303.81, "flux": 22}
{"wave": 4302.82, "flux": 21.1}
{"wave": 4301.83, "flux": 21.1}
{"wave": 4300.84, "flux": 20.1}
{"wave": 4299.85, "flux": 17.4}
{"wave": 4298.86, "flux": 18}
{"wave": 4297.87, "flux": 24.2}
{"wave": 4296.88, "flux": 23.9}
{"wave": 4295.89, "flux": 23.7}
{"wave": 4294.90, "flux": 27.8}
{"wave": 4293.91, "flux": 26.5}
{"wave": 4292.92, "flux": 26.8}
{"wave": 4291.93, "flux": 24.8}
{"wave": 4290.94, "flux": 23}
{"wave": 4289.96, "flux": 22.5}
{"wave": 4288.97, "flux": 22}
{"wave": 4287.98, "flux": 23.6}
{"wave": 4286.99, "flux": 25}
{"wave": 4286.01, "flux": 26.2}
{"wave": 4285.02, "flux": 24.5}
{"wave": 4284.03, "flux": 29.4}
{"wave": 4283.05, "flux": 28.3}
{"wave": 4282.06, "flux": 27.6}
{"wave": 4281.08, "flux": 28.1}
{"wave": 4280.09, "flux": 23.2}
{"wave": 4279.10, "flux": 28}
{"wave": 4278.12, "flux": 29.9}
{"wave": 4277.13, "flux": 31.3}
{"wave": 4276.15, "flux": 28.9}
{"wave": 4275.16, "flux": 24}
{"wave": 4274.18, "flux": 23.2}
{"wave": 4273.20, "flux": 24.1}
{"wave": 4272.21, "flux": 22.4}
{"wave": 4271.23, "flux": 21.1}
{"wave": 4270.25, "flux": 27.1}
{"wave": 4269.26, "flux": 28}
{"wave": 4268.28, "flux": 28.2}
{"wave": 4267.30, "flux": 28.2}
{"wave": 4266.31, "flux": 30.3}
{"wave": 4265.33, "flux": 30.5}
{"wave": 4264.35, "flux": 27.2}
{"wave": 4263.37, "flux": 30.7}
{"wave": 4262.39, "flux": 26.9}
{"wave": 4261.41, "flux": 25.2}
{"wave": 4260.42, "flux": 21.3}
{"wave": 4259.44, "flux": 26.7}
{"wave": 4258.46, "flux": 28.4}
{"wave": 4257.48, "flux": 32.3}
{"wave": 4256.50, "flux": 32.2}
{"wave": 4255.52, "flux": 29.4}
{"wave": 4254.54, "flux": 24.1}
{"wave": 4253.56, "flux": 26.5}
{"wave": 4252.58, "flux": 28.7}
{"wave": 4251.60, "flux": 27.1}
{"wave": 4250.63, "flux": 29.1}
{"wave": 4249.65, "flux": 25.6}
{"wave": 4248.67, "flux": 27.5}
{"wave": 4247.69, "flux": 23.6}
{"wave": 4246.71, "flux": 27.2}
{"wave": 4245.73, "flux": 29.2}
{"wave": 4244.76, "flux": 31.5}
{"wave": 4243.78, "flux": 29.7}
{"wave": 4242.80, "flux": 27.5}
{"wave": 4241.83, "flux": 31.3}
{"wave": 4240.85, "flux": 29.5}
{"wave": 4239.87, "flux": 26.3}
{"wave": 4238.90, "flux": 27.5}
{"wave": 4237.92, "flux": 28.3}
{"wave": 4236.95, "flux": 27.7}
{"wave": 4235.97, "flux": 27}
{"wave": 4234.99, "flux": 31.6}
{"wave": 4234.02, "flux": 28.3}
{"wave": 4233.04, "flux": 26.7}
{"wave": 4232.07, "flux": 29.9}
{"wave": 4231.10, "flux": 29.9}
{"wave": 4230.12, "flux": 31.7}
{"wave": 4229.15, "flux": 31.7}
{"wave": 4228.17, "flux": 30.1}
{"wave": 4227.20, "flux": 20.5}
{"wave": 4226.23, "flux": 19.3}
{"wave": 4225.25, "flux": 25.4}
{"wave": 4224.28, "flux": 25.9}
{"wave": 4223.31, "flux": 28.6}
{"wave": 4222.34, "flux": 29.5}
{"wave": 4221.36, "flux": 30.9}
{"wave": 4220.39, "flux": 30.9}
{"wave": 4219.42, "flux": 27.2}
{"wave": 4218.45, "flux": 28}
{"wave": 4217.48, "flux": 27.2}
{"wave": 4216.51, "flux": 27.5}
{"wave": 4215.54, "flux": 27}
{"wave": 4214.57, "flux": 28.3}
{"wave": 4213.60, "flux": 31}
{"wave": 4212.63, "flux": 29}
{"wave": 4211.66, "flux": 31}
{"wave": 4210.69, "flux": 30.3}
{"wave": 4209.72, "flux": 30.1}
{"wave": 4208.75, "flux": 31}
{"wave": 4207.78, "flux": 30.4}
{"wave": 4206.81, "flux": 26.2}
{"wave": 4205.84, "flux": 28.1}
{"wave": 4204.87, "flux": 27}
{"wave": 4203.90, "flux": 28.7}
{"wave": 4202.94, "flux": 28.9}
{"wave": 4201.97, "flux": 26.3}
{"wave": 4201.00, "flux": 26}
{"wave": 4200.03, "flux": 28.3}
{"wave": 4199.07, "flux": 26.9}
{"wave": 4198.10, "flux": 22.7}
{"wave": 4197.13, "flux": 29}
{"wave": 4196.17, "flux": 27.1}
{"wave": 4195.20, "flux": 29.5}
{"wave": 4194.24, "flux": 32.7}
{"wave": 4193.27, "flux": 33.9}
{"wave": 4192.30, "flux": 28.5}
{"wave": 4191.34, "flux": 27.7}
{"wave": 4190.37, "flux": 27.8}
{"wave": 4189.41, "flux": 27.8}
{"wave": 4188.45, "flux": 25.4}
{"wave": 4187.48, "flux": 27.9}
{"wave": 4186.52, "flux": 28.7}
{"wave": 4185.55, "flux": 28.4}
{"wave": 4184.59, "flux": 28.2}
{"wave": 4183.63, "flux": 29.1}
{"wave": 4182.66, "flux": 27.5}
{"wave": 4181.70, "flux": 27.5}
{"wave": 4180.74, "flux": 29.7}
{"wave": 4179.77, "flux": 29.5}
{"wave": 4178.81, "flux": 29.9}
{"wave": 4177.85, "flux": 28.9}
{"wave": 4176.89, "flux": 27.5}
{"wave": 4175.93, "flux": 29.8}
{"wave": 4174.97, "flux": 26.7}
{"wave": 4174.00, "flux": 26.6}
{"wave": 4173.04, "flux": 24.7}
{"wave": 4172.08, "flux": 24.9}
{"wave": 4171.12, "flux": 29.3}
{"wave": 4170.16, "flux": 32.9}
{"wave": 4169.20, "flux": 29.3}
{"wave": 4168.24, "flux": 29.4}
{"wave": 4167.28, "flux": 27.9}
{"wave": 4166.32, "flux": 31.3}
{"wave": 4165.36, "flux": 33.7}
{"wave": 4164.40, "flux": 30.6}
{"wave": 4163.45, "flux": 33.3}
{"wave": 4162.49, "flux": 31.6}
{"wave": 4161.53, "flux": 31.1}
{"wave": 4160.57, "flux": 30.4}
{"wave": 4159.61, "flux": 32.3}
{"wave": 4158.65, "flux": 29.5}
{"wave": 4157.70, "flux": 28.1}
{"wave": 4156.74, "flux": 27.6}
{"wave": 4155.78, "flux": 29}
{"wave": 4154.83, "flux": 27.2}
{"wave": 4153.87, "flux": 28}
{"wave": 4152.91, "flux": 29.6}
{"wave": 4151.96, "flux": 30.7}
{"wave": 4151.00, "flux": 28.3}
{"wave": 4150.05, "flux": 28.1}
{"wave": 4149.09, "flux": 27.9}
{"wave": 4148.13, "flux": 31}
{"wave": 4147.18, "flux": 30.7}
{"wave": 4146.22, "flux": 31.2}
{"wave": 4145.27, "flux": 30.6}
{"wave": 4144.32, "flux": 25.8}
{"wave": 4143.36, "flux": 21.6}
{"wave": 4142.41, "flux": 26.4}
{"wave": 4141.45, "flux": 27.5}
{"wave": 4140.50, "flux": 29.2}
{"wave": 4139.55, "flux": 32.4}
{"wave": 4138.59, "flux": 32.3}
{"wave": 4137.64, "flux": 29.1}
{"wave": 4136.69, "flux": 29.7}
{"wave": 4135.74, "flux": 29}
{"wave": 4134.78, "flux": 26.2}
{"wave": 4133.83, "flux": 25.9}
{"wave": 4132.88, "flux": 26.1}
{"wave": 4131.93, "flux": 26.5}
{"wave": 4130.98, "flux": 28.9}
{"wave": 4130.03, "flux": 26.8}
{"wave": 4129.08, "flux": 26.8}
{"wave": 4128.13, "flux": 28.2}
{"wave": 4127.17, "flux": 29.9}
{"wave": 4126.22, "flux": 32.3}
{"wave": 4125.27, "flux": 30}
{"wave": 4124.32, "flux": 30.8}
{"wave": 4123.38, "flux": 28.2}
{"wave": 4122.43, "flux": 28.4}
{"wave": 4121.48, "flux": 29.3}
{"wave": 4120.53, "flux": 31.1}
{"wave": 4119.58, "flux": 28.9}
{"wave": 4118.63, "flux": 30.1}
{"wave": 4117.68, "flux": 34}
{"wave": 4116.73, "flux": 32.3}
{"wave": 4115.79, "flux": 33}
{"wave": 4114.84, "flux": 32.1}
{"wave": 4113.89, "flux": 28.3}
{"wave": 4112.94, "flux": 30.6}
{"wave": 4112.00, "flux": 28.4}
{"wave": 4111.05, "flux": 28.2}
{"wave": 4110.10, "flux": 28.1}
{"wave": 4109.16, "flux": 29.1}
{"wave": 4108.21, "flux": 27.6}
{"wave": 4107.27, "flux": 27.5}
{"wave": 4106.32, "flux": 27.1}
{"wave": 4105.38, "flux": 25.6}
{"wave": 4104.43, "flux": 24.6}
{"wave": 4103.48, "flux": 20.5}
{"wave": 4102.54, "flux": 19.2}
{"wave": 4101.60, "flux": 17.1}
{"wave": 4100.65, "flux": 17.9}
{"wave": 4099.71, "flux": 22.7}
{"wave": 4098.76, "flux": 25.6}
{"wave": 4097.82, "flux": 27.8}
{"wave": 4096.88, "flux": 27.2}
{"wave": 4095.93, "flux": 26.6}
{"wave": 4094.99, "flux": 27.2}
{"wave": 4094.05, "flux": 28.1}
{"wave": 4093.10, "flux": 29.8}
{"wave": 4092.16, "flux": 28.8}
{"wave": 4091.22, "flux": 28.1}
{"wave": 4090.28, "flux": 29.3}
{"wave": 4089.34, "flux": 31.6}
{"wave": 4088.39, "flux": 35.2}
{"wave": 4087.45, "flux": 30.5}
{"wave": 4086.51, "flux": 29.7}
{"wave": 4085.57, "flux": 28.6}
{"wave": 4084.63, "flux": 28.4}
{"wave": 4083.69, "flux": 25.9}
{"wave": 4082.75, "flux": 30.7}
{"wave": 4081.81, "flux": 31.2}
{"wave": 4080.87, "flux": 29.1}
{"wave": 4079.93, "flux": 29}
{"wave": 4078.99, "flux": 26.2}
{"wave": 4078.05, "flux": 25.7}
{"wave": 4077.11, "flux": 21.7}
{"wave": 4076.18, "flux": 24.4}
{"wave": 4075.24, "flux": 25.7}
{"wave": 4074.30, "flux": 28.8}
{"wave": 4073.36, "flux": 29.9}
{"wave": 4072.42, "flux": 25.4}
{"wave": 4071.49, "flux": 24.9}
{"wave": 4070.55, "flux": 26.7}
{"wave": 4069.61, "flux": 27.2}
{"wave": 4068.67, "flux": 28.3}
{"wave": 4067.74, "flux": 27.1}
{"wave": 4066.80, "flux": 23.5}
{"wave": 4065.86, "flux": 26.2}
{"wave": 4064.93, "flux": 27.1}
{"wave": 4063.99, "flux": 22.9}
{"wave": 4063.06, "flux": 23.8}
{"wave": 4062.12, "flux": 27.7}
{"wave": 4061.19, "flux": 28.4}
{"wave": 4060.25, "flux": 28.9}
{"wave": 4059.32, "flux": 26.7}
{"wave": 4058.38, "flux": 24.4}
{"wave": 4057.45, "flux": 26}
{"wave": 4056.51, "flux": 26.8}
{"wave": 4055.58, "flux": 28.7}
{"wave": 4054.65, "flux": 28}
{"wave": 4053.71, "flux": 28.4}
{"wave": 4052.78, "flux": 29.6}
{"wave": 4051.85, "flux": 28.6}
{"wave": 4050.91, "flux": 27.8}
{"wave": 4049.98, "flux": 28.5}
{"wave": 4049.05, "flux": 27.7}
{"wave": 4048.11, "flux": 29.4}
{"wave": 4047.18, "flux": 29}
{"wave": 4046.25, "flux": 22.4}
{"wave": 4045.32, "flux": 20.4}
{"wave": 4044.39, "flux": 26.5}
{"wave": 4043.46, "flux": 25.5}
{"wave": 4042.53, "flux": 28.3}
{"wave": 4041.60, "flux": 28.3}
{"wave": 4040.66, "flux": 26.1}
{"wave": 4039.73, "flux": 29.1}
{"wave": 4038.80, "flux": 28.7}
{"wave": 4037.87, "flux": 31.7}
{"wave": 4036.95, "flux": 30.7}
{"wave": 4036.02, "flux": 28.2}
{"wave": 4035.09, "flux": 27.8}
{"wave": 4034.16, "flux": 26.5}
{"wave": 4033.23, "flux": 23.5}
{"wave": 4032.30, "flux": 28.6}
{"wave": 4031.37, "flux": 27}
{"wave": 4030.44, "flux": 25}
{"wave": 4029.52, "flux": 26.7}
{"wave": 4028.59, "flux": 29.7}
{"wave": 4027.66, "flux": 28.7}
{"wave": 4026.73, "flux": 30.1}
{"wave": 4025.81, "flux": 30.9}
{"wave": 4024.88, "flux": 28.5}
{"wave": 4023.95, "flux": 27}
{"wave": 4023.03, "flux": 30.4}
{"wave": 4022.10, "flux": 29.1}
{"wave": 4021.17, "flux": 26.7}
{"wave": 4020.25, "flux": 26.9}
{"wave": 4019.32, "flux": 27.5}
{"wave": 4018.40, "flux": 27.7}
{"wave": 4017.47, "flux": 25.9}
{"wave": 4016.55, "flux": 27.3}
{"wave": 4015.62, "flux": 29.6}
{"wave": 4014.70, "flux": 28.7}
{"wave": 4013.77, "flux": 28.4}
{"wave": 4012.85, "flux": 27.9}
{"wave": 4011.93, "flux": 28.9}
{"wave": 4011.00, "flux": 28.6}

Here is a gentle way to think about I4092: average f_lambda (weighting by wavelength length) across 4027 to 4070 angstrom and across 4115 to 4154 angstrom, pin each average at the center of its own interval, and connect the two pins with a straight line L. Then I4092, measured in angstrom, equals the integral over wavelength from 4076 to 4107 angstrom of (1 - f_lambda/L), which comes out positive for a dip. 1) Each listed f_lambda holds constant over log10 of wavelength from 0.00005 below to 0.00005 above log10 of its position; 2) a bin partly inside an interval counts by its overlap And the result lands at 1.6 angstrom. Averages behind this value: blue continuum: 27.2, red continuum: 29.1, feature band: 26.7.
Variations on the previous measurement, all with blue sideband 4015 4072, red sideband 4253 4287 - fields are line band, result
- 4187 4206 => -0.56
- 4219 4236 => -0.58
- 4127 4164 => -2.13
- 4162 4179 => -1.31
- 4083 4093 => -0.85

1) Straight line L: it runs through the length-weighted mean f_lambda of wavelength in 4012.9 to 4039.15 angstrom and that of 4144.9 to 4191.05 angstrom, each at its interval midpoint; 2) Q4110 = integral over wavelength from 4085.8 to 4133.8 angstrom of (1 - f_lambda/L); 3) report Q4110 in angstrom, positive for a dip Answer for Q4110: 1.14 angstrom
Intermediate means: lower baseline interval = 28.1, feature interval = 28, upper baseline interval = 29.1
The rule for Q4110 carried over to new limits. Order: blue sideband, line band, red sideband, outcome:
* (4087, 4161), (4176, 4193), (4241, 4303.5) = -0.55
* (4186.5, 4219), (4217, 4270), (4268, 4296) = -1.86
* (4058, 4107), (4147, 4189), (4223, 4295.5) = -3.43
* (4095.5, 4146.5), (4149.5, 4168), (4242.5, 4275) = -1.52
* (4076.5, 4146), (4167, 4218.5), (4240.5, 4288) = -1.38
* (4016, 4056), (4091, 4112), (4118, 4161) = 2.04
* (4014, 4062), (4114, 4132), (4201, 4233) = -1.24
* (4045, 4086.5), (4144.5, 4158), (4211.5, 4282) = -0.85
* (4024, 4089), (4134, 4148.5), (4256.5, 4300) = -0.98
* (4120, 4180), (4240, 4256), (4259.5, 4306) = -1.09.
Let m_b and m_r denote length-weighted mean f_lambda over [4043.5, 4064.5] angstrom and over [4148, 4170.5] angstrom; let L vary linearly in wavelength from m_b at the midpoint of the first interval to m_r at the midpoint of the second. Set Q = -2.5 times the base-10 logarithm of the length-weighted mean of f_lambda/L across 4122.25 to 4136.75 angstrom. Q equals 0.03 mag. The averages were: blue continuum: 26.8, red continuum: 29.9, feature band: 28.3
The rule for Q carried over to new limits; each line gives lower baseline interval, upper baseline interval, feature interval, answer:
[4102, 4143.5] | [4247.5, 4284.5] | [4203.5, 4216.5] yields -0.050 mag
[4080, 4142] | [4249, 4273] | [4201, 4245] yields -0.032 mag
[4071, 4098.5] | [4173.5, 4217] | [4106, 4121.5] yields -0.059 mag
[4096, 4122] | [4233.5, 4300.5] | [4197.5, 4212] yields -0.048 mag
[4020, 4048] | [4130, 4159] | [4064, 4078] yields 0.073 mag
